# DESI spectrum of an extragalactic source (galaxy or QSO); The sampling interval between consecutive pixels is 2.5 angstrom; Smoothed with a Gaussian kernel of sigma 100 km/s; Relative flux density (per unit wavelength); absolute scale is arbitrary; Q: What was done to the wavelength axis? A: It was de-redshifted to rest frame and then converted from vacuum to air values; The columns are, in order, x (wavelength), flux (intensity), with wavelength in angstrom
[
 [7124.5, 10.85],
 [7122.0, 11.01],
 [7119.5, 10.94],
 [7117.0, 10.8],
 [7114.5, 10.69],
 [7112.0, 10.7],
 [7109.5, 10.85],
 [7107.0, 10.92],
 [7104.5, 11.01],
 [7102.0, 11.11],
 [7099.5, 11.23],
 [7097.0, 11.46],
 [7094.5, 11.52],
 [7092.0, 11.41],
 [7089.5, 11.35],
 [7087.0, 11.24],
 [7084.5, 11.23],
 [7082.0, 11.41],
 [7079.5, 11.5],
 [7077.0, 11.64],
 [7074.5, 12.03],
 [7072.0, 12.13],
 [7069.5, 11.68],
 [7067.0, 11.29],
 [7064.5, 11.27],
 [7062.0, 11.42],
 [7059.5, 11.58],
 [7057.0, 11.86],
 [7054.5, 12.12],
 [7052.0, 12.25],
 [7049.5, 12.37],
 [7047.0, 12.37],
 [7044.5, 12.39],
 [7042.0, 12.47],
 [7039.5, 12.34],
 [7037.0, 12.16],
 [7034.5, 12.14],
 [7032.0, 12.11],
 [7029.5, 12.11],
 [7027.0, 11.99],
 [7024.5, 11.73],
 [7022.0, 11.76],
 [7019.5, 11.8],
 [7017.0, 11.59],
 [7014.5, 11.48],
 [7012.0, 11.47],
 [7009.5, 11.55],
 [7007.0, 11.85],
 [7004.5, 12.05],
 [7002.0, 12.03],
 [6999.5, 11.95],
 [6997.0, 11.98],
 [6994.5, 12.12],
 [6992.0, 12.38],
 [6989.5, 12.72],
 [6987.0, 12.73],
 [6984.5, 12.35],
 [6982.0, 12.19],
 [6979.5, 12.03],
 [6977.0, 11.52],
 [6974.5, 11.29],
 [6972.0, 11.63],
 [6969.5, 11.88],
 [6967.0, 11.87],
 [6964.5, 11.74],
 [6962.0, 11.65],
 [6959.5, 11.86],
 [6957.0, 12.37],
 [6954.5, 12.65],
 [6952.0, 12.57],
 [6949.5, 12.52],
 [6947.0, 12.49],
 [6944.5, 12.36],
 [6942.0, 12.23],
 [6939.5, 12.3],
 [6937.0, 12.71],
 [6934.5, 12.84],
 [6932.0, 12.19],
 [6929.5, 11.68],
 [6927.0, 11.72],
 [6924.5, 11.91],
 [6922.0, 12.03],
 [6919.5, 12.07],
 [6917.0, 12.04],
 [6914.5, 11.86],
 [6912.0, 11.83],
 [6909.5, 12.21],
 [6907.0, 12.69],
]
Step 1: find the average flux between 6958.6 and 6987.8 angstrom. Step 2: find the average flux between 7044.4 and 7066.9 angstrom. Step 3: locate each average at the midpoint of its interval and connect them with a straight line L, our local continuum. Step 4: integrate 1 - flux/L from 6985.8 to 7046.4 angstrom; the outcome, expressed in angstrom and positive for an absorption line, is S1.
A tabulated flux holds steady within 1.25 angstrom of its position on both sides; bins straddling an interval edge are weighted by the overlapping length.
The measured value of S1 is -0.8 angstrom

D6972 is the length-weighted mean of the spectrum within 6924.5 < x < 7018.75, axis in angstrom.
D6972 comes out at 12.1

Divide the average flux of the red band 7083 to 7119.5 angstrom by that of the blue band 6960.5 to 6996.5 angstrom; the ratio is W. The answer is 0.9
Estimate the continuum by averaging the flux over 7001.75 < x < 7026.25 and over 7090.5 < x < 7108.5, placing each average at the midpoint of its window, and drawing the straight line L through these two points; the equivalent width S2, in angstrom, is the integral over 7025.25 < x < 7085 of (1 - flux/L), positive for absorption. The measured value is -2.2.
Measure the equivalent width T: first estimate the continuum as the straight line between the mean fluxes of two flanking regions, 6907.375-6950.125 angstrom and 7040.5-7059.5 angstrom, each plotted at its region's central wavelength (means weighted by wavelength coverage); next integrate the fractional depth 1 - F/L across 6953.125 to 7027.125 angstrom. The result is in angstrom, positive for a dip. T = 1.57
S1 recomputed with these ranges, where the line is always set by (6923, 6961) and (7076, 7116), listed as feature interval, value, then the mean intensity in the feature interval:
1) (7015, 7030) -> -0.1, 11.8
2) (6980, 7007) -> -0.7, 12.2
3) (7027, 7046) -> -1.0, 12.2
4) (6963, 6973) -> 0.3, 11.8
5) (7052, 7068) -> -0.3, 11.6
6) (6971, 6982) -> 0.3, 11.7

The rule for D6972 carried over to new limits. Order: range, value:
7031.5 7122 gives 11.6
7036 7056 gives 12.3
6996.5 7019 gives 11.8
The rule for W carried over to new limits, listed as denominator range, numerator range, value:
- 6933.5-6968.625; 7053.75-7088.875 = 0.94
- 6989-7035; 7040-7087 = 0.99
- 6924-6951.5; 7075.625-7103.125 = 0.93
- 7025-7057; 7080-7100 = 0.93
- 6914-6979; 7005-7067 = 0.99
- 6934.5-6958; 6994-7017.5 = 0.95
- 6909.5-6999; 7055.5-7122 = 0.93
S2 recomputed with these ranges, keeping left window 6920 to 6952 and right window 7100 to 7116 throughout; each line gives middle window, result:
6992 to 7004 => -0.3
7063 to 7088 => -0.9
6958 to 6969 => 0.2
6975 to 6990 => -0.4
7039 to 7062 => -1.6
